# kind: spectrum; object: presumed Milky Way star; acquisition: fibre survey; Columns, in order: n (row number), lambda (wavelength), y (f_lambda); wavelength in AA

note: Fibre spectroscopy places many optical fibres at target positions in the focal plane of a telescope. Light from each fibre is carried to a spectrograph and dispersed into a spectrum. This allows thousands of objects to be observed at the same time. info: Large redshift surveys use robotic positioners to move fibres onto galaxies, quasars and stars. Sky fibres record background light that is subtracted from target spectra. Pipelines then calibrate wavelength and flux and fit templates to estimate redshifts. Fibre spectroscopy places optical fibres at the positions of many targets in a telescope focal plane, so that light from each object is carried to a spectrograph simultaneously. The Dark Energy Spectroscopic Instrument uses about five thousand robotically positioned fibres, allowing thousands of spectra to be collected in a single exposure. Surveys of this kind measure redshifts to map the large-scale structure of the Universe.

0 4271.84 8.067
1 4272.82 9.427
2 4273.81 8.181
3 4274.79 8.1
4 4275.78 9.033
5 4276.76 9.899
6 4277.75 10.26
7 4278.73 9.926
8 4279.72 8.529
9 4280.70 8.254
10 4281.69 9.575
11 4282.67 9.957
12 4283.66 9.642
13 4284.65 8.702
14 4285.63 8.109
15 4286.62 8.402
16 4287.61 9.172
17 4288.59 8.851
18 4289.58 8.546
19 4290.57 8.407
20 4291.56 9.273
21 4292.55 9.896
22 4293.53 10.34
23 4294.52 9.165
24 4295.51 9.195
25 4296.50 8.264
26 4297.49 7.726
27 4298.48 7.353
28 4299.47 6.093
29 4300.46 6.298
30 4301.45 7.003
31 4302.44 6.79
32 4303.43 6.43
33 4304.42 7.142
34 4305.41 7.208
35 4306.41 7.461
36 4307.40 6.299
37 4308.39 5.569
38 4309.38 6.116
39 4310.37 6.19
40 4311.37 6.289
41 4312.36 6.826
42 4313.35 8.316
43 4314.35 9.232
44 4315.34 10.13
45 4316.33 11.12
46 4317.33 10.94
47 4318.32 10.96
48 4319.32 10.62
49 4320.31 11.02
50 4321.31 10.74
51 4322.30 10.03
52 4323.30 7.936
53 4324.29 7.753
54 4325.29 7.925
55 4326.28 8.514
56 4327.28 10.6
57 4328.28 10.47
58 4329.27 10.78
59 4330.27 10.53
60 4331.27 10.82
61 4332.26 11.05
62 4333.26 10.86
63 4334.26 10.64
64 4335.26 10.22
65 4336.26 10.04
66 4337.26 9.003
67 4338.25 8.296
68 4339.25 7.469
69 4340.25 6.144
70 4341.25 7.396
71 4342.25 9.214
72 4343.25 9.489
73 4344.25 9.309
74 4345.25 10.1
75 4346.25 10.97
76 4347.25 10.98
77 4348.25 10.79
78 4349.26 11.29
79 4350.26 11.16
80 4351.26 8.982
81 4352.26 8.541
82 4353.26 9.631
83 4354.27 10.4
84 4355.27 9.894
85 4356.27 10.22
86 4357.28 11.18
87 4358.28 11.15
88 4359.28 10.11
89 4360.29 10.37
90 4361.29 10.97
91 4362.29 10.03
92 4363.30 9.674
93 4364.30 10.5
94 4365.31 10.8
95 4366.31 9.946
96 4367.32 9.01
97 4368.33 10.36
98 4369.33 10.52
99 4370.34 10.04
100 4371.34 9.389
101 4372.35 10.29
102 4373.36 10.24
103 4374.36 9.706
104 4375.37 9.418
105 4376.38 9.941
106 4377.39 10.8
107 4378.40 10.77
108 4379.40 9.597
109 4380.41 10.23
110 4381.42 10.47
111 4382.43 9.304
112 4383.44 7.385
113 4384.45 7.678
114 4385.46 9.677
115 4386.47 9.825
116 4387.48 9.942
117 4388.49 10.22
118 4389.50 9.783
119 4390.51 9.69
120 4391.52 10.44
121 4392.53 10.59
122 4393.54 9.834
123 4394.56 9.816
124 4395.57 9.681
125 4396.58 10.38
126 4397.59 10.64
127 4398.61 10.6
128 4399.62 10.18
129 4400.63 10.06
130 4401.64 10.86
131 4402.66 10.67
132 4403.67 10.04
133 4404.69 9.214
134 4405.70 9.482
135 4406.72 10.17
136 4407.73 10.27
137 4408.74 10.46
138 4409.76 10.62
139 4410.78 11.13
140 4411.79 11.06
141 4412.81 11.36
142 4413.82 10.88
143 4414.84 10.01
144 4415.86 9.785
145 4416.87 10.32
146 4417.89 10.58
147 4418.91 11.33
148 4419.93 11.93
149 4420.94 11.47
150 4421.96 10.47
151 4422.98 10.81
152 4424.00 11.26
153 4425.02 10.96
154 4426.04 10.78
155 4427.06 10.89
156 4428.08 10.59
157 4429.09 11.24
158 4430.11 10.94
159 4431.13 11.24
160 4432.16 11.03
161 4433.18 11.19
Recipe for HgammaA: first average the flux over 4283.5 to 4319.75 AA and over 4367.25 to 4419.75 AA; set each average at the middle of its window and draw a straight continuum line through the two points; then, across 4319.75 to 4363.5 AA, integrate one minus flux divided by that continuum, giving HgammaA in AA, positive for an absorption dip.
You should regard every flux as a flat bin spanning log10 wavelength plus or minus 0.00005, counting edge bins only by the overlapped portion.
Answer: -3.9 AA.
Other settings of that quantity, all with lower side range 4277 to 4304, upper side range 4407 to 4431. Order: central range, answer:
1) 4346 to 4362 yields -1.2 AA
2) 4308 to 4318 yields 0.9 AA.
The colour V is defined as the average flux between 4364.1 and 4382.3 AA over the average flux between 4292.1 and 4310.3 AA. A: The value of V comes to 1.36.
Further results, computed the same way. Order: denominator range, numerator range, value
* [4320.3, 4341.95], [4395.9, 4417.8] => 1.10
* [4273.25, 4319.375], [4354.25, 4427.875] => 1.22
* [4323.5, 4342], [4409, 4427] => 1.16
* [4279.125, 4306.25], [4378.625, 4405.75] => 1.19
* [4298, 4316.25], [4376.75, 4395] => 1.37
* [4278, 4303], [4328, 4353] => 1.14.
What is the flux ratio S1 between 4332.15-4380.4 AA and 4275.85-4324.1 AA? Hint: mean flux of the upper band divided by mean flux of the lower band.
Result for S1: 1.16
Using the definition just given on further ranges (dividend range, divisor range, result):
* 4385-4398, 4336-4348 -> 1.11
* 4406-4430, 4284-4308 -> 1.35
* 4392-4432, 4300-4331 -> 1.24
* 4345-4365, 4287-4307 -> 1.29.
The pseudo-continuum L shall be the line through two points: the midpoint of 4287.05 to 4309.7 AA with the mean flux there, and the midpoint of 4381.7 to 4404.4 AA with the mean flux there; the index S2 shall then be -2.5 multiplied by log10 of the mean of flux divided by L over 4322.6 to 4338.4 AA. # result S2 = -0.15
